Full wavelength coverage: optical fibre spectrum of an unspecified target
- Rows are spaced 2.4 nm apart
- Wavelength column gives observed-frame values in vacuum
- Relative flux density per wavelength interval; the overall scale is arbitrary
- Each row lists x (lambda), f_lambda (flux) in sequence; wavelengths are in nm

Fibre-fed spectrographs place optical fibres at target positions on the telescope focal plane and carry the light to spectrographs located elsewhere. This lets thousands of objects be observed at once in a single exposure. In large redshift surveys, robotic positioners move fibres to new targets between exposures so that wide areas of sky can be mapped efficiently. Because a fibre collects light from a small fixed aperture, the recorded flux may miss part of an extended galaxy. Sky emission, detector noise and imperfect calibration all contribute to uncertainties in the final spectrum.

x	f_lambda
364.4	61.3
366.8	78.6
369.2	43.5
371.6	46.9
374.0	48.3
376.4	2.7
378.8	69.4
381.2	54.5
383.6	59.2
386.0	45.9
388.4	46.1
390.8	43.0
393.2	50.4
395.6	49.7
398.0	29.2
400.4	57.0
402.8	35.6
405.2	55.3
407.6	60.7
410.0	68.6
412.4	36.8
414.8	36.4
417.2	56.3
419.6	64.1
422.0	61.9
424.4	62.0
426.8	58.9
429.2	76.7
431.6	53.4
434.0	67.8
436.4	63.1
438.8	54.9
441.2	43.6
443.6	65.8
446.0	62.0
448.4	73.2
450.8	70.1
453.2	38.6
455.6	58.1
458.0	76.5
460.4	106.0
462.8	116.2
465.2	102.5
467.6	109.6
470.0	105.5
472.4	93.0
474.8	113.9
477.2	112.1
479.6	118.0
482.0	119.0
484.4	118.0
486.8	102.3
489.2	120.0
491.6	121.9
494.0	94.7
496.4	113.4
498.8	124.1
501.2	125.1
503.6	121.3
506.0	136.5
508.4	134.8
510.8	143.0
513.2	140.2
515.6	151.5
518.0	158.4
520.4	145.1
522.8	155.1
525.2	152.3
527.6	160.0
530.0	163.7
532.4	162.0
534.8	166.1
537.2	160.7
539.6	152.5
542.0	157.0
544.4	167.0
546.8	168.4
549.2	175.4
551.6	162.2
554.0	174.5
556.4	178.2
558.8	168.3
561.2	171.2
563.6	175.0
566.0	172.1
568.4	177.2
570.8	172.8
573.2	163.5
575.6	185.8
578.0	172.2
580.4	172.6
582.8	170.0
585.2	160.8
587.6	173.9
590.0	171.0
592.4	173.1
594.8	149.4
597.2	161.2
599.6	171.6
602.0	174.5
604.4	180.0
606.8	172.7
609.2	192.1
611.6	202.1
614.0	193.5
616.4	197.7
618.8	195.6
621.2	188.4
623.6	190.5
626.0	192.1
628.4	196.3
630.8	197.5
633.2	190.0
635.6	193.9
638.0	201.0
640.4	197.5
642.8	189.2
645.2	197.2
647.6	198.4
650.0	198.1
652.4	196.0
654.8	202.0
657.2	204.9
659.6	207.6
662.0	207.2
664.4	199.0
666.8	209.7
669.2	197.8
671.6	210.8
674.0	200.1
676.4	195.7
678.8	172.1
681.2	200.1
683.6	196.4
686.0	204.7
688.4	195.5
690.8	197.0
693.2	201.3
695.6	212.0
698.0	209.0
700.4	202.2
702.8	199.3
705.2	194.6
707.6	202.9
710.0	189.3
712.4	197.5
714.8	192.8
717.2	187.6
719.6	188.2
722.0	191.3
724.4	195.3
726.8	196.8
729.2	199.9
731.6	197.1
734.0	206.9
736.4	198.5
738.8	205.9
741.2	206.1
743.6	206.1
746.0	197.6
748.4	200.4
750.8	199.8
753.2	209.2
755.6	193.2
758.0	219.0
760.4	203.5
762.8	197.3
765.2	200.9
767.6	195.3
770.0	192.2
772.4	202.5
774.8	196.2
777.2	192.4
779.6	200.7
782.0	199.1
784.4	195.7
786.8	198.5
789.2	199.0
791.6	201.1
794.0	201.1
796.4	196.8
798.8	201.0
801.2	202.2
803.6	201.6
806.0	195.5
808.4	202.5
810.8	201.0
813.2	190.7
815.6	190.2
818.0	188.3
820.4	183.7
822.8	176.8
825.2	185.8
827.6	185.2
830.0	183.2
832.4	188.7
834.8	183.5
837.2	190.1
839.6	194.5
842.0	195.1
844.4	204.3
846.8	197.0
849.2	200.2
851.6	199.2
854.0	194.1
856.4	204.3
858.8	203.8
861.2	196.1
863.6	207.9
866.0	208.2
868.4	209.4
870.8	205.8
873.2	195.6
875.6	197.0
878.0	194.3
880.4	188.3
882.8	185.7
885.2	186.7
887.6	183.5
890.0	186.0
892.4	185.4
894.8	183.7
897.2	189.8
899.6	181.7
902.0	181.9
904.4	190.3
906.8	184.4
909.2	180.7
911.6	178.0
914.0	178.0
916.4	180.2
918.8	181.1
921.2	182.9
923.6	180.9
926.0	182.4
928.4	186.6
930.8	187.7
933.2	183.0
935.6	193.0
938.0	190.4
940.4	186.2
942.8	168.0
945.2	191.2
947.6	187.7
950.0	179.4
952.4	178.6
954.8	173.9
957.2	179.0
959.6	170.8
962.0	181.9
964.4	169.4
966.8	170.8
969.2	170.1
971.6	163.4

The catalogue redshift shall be 0.150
